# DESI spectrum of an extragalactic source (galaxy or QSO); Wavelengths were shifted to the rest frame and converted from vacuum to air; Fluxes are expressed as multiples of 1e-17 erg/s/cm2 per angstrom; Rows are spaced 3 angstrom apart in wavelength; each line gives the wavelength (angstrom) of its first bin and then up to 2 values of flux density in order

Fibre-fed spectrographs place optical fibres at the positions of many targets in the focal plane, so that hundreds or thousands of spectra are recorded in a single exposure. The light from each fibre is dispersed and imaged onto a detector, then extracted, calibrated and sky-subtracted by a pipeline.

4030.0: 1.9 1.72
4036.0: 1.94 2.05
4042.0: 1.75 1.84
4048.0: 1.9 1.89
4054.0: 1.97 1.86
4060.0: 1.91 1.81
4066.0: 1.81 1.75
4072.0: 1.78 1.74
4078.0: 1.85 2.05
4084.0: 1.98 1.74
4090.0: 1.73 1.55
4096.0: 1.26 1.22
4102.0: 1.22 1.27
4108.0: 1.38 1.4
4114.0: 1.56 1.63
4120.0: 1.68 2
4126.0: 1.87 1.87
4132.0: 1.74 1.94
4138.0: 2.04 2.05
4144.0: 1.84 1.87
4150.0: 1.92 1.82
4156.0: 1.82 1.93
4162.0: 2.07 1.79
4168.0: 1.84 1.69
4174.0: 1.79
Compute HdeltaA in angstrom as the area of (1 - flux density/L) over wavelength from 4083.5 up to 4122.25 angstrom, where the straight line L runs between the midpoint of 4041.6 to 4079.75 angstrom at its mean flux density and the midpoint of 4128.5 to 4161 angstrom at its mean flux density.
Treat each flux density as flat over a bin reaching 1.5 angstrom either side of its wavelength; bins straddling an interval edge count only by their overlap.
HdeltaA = 7.5 angstrom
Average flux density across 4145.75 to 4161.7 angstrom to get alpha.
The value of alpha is 1.89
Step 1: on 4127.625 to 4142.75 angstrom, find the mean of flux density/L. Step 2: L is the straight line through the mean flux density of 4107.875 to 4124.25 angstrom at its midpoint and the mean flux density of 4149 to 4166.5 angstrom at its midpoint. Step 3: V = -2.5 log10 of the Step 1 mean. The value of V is -0.11 mag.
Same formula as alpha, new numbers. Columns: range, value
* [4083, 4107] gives 1.48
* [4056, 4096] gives 1.79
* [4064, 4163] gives 1.74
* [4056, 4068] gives 1.84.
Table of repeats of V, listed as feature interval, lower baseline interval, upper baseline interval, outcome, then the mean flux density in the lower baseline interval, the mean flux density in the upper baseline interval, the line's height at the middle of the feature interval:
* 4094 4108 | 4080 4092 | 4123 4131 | 0.419 mag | 1.85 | 1.89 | 1.87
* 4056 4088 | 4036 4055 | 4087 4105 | -0.128 mag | 1.9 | 1.41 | 1.65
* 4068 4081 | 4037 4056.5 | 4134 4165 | 0.054 mag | 1.9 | 1.92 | 1.91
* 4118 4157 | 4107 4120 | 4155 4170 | -0.112 mag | 1.52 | 1.89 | 1.7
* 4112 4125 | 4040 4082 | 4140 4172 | 0.094 mag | 1.85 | 1.88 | 1.87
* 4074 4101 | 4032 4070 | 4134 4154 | 0.133 mag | 1.86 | 1.93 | 1.89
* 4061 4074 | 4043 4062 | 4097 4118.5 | -0.024 mag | 1.89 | 1.38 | 1.75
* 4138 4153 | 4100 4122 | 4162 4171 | -0.139 mag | 1.46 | 1.84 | 1.69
